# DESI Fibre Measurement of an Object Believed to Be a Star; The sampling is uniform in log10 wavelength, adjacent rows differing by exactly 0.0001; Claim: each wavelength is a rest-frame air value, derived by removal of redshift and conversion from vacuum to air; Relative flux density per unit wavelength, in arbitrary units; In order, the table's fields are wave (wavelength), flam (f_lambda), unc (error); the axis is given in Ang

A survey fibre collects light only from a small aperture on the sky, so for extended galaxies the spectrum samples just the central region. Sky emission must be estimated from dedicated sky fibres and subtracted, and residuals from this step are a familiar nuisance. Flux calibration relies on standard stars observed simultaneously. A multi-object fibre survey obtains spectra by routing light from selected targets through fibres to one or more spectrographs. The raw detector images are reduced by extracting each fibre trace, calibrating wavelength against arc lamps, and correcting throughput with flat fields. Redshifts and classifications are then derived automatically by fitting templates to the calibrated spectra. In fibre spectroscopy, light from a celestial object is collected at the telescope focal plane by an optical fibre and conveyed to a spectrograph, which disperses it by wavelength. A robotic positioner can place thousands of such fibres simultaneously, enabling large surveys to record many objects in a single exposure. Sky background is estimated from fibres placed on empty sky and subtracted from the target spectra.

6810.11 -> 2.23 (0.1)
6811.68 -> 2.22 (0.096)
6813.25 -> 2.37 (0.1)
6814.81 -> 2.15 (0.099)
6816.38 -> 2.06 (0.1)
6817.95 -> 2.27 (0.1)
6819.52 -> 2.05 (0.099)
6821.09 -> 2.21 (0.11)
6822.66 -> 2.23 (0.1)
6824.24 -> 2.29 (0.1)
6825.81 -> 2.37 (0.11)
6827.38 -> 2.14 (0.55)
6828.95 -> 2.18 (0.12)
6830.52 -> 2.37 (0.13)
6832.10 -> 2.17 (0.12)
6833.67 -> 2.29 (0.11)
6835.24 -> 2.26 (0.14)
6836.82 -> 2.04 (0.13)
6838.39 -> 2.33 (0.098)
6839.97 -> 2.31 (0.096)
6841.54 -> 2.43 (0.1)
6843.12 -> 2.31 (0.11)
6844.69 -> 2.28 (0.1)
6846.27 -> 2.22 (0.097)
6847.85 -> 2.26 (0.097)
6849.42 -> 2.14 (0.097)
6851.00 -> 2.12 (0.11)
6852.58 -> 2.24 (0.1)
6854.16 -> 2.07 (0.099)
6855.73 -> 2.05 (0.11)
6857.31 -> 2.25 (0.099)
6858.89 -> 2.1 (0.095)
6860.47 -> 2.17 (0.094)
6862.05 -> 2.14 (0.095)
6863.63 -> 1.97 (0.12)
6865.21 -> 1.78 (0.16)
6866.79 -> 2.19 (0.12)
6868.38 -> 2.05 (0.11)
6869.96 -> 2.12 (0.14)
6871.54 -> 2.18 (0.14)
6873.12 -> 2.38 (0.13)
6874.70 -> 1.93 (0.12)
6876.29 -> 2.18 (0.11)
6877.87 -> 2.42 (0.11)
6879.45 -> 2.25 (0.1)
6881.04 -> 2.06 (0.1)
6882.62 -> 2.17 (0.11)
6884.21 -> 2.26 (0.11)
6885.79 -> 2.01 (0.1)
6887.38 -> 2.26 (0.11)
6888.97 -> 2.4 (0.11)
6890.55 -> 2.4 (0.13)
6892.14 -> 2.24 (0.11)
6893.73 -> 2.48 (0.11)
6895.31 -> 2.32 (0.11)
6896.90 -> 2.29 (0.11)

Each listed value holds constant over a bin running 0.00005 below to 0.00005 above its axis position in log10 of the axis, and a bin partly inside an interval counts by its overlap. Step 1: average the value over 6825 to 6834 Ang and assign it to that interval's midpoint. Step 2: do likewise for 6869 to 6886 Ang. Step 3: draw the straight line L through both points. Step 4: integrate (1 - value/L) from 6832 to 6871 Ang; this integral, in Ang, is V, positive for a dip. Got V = 0.9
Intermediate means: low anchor 2.25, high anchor 2.18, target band 2.17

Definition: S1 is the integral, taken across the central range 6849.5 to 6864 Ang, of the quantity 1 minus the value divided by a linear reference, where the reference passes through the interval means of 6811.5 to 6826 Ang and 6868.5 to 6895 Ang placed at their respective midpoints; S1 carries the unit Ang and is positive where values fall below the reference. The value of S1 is 0.6 Ang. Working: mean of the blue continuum 2.22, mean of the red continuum 2.23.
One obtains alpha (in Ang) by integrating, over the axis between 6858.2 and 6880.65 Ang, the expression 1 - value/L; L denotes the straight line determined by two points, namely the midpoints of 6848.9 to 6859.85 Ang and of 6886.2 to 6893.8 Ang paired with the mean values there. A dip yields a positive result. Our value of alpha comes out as 0.9 Ang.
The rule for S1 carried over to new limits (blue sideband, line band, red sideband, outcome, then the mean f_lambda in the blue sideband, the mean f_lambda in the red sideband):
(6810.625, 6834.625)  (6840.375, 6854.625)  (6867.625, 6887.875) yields -0.22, 2.23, 2.17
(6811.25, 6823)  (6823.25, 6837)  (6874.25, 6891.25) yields -0.28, 2.19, 2.22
